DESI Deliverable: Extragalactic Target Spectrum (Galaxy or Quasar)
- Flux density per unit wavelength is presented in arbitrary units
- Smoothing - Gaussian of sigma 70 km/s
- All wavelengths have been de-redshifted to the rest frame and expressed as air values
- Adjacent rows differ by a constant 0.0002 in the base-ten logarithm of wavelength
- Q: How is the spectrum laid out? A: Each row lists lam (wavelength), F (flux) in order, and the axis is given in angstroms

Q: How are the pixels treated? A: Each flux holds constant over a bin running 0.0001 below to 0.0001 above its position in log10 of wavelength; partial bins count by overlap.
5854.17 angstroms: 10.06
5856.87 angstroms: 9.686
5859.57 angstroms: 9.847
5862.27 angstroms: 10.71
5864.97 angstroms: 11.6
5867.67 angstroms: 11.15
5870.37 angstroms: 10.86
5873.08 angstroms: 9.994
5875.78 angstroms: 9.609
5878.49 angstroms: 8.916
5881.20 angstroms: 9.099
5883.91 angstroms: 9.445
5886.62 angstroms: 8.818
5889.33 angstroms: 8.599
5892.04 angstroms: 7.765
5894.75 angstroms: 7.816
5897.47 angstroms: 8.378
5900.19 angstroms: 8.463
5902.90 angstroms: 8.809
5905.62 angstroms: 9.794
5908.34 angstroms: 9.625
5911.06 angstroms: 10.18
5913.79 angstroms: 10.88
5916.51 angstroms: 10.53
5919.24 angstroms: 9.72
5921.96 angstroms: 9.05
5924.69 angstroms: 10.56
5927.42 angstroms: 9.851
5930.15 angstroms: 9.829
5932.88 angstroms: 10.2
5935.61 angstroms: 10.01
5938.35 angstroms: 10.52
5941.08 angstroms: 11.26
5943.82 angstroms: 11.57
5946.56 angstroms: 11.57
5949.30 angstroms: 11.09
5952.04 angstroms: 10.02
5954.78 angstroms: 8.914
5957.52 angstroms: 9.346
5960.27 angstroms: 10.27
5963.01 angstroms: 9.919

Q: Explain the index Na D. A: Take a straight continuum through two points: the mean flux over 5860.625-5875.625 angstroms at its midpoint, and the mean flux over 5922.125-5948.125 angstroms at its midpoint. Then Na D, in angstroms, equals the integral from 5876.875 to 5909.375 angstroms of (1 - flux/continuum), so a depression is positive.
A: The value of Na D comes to 5.7 angstroms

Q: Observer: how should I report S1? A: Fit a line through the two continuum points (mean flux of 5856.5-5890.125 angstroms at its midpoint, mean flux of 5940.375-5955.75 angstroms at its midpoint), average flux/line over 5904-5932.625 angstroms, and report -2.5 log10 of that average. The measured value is 0.044 mag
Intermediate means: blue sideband 9.9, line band 10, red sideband 10.8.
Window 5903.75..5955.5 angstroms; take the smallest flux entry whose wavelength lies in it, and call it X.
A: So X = 8.914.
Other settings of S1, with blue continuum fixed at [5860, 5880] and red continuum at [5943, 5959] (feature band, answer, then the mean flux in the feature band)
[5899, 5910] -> 0.128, 9.22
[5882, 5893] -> 0.189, 8.71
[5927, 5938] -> 0.036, 10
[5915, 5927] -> 0.043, 9.97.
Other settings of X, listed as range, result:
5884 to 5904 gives 7.765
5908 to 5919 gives 9.625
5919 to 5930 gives 9.05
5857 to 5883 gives 8.916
